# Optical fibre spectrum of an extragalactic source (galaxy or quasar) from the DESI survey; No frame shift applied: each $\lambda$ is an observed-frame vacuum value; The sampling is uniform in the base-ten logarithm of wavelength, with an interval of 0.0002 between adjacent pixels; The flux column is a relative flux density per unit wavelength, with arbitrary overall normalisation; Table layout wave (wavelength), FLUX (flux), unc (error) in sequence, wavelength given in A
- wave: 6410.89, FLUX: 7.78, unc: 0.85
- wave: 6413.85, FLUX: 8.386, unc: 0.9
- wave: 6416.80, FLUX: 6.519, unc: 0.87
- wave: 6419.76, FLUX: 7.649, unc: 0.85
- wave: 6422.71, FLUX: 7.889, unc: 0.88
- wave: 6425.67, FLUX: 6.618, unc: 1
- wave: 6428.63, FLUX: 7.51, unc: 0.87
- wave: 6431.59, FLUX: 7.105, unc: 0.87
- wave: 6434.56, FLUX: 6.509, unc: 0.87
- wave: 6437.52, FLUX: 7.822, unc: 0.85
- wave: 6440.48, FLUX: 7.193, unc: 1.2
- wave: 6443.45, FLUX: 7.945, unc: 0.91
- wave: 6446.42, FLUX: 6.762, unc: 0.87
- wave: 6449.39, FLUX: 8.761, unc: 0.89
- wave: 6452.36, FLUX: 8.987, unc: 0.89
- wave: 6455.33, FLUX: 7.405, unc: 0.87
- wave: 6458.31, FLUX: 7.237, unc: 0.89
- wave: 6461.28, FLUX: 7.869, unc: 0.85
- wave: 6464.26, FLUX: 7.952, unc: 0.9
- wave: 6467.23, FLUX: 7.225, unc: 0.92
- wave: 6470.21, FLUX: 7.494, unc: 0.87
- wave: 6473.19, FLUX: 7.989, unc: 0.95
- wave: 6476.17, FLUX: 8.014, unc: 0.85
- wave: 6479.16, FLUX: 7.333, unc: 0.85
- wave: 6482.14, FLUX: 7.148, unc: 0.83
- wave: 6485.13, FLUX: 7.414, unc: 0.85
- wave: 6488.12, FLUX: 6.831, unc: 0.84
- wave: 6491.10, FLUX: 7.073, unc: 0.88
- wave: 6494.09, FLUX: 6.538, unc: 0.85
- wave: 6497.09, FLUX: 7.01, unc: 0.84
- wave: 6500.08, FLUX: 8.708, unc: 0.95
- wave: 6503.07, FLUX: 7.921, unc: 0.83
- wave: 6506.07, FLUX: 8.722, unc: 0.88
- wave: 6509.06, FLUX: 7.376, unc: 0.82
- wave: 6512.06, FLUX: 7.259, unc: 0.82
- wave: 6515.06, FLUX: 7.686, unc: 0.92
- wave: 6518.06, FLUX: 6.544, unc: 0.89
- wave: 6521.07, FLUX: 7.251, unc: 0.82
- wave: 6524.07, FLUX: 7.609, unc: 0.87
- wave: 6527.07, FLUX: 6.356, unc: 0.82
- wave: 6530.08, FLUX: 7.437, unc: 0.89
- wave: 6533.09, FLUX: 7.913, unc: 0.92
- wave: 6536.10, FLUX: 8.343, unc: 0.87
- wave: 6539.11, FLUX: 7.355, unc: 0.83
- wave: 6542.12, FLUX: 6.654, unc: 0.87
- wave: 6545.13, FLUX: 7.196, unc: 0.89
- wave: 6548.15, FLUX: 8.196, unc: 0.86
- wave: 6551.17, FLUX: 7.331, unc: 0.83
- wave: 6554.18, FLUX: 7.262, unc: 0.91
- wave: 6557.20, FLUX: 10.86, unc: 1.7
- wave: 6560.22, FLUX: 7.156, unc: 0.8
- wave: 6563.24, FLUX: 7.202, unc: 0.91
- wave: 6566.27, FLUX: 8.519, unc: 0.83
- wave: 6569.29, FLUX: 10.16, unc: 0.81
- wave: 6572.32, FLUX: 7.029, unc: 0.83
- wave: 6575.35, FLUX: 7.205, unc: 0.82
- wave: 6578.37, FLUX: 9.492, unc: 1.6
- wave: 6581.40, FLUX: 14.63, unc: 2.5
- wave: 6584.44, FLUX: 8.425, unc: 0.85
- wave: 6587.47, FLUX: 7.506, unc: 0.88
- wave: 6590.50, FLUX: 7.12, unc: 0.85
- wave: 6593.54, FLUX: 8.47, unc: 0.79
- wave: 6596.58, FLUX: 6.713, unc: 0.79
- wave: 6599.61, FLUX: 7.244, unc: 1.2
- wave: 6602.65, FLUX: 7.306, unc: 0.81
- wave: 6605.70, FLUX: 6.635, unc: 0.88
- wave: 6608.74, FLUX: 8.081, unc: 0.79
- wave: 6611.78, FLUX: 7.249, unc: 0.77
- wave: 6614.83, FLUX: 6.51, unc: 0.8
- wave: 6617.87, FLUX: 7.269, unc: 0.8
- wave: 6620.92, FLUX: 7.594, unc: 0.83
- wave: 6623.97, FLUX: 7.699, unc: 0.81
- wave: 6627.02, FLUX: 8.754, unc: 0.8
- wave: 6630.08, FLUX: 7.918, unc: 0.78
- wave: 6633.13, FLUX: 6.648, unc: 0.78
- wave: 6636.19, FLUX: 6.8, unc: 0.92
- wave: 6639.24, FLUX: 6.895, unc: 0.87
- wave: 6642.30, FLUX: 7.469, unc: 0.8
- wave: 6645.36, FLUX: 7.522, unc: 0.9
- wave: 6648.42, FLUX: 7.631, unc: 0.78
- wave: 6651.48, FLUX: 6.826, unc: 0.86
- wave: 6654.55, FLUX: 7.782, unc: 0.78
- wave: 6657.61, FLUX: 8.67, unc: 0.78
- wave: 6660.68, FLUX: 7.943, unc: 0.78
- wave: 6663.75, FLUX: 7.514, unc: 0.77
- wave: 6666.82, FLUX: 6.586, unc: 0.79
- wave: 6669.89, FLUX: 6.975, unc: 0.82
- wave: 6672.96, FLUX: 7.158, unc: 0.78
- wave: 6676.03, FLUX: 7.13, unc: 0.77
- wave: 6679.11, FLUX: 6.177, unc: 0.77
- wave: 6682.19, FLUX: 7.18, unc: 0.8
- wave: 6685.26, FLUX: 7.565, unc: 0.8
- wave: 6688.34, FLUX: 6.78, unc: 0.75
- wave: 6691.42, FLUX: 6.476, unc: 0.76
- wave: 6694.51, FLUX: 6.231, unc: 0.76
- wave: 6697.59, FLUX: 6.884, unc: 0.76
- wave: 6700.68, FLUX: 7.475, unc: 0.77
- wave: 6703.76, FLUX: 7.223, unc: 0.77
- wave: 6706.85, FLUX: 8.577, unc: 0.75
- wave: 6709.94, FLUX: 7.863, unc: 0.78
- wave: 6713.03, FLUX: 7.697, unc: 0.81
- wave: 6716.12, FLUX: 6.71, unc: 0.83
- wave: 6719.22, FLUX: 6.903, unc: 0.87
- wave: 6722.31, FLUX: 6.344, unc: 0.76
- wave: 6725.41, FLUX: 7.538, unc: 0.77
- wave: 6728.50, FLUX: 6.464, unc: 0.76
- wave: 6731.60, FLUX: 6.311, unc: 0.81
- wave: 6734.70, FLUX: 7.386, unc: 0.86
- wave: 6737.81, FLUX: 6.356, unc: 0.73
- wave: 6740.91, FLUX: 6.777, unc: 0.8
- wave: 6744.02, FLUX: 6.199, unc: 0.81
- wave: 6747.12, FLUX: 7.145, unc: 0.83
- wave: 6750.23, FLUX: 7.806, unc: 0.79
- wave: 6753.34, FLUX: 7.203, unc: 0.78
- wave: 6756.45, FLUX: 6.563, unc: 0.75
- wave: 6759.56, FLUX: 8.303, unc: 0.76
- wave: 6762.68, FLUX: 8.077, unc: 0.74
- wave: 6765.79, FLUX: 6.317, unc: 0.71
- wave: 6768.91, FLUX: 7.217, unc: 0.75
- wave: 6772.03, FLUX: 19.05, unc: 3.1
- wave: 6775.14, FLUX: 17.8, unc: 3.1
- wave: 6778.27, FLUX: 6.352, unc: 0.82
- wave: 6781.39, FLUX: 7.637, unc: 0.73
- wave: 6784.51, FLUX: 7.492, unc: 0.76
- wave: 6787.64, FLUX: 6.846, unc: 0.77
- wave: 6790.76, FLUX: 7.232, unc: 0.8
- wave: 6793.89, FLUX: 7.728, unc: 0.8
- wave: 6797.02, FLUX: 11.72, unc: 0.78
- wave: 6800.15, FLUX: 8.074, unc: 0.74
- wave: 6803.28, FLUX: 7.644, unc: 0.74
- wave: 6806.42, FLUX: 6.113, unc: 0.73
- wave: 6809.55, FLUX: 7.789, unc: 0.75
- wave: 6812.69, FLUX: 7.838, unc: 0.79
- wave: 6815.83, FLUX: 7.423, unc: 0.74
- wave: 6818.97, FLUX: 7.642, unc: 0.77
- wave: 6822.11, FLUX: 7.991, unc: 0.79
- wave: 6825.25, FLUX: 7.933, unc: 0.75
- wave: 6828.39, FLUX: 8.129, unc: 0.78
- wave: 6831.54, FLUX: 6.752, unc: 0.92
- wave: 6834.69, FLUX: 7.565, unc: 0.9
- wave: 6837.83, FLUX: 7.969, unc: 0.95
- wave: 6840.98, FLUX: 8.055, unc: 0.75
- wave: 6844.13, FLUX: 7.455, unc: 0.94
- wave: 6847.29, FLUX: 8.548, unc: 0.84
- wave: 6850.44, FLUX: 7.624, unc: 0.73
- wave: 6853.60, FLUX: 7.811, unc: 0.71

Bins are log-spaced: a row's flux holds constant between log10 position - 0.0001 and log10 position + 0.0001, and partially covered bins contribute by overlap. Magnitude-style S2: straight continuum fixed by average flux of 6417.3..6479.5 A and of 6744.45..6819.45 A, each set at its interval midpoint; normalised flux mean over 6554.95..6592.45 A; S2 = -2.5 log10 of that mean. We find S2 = -0.110 mag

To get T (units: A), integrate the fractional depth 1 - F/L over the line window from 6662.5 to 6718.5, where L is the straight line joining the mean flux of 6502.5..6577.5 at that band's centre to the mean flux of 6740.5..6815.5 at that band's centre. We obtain 7.0 A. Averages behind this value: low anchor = 7.72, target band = 7.12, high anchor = 8.38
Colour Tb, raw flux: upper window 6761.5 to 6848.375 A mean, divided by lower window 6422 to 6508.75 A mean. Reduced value 1.1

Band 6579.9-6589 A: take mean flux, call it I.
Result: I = 10.2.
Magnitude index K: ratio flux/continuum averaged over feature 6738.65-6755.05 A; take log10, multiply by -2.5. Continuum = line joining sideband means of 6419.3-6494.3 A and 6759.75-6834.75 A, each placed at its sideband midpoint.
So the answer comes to 0.195 mag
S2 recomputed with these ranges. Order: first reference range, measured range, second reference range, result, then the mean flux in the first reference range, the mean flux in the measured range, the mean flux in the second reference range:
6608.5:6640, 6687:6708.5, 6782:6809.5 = 0.072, 7.39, 7.1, 7.85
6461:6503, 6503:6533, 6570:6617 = 0.033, 7.48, 7.41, 8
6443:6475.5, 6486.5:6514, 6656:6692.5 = 0.025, 7.79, 7.5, 7.19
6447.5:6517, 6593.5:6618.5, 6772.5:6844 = 0.099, 7.64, 7.21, 8.32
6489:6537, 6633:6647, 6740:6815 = 0.114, 7.47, 7.11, 8.38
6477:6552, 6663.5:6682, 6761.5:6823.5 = 0.180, 7.41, 6.9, 8.7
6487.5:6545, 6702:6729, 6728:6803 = 0.113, 7.4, 7.29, 8.27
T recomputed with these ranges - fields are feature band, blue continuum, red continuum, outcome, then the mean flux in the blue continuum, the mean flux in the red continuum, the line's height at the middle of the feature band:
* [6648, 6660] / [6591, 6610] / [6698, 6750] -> -0.8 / 7.38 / 7.07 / 7.25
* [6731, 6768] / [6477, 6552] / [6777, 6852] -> 2.9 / 7.41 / 7.74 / 7.67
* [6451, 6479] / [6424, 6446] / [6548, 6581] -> -1.0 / 7.22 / 8.44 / 7.51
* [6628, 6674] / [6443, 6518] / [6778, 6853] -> 1.8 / 7.6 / 7.76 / 7.68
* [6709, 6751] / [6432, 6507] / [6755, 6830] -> 7.1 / 7.58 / 8.54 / 8.35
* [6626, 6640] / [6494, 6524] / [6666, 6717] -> -0.2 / 7.55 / 7.11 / 7.25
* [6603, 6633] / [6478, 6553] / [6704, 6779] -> 0.9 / 7.41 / 8.05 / 7.7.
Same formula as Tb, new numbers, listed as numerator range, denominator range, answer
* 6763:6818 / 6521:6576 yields 1.13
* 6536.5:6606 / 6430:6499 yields 1.08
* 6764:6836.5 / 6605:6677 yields 1.15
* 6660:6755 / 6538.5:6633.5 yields 0.89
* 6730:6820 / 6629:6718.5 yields 1.12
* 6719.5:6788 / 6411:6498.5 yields 1.08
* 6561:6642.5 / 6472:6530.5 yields 1.06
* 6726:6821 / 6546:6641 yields 1.02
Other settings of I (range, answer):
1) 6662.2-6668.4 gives 7.05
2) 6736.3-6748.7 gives 6.62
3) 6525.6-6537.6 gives 7.51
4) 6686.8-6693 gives 6.62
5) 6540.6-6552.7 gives 7.35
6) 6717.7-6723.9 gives 6.63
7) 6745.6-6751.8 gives 7.47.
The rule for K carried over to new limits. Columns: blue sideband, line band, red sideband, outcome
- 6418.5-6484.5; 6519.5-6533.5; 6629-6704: 0.02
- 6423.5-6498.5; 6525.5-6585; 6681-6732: -0.13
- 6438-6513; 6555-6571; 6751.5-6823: -0.11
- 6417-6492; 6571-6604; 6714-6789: -0.08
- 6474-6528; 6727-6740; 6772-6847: 0.22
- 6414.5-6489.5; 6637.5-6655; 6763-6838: 0.10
